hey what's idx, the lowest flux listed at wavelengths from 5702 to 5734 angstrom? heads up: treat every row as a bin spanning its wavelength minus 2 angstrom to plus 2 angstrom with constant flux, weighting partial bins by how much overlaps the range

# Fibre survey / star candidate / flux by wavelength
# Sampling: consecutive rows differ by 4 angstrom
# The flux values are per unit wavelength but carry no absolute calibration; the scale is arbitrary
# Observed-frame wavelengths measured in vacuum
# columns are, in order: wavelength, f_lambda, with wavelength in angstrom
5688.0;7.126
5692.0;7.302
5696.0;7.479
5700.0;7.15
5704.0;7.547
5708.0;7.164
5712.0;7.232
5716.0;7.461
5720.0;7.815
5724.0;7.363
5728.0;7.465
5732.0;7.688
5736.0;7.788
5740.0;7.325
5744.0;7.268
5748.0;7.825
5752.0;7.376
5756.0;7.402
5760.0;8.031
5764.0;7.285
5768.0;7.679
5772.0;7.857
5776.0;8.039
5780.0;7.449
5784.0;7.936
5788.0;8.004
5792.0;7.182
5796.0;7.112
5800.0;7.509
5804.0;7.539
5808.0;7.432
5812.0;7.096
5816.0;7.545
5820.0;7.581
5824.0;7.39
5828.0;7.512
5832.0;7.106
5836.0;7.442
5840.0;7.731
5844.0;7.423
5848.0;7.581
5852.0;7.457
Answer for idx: 7.164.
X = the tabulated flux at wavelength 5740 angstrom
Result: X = 7.325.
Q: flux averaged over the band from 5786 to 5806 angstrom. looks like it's 7.47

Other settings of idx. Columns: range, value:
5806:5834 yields 7.096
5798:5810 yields 7.432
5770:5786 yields 7.449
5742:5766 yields 7.268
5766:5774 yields 7.679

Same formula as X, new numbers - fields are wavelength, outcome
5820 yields 7.581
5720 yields 7.815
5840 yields 7.731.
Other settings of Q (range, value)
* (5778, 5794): 7.64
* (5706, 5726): 7.41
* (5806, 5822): 7.41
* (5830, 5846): 7.43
